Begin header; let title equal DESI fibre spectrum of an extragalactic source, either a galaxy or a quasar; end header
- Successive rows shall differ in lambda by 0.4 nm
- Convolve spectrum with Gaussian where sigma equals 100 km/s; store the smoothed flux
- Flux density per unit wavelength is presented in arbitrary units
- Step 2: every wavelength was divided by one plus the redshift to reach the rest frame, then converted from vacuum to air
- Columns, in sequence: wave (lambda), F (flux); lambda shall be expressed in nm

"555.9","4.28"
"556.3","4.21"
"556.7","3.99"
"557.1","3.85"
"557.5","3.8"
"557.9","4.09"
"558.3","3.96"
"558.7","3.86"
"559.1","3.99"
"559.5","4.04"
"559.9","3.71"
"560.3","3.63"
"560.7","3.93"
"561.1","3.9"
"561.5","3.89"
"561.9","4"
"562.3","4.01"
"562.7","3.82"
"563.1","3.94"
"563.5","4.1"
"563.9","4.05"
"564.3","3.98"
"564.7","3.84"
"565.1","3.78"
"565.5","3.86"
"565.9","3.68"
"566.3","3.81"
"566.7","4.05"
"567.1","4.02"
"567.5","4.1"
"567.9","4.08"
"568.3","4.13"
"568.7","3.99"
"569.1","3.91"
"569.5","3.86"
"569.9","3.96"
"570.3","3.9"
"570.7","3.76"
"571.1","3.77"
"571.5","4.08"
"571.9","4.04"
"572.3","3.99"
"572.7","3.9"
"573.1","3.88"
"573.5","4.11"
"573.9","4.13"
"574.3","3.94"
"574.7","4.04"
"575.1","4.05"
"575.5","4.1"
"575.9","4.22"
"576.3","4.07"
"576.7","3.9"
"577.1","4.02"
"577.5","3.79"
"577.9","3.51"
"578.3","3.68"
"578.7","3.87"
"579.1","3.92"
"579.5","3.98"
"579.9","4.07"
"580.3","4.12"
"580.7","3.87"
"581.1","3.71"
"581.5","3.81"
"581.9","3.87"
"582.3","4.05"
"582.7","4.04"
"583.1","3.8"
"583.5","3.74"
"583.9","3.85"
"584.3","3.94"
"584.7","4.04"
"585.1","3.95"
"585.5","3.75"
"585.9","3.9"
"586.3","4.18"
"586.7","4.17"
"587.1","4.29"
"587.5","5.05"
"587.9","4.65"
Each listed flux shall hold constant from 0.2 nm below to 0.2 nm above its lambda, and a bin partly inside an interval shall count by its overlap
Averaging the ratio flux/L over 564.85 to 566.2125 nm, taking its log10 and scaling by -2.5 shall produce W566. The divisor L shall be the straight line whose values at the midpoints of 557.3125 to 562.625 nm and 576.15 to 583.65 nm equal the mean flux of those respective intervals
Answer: 0.03 mag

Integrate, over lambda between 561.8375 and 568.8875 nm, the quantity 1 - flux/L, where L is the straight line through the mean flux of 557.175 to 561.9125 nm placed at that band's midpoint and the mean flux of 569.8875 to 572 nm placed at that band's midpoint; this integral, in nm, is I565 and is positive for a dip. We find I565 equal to -0.10 nm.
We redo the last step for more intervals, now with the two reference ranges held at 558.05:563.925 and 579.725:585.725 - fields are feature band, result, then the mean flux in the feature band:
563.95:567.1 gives 0.03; 3.88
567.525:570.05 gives -0.05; 4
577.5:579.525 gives 0.07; 3.78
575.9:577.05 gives -0.04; 4.03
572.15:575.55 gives -0.09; 4.01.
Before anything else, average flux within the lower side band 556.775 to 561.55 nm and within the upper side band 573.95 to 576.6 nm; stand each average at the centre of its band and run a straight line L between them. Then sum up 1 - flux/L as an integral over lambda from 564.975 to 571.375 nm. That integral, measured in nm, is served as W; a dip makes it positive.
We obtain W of 0.11 nm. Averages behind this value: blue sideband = 3.89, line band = 3.92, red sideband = 4.07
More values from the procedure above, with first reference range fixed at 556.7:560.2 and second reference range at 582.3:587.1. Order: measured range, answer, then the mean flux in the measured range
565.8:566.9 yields 0.018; 3.86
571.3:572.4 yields -0.029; 4.04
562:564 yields -0.032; 3.98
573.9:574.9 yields -0.020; 4.02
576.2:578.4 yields 0.068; 3.82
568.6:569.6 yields 0.003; 3.92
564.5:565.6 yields 0.028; 3.82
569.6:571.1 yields 0.028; 3.86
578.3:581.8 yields 0.042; 3.9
